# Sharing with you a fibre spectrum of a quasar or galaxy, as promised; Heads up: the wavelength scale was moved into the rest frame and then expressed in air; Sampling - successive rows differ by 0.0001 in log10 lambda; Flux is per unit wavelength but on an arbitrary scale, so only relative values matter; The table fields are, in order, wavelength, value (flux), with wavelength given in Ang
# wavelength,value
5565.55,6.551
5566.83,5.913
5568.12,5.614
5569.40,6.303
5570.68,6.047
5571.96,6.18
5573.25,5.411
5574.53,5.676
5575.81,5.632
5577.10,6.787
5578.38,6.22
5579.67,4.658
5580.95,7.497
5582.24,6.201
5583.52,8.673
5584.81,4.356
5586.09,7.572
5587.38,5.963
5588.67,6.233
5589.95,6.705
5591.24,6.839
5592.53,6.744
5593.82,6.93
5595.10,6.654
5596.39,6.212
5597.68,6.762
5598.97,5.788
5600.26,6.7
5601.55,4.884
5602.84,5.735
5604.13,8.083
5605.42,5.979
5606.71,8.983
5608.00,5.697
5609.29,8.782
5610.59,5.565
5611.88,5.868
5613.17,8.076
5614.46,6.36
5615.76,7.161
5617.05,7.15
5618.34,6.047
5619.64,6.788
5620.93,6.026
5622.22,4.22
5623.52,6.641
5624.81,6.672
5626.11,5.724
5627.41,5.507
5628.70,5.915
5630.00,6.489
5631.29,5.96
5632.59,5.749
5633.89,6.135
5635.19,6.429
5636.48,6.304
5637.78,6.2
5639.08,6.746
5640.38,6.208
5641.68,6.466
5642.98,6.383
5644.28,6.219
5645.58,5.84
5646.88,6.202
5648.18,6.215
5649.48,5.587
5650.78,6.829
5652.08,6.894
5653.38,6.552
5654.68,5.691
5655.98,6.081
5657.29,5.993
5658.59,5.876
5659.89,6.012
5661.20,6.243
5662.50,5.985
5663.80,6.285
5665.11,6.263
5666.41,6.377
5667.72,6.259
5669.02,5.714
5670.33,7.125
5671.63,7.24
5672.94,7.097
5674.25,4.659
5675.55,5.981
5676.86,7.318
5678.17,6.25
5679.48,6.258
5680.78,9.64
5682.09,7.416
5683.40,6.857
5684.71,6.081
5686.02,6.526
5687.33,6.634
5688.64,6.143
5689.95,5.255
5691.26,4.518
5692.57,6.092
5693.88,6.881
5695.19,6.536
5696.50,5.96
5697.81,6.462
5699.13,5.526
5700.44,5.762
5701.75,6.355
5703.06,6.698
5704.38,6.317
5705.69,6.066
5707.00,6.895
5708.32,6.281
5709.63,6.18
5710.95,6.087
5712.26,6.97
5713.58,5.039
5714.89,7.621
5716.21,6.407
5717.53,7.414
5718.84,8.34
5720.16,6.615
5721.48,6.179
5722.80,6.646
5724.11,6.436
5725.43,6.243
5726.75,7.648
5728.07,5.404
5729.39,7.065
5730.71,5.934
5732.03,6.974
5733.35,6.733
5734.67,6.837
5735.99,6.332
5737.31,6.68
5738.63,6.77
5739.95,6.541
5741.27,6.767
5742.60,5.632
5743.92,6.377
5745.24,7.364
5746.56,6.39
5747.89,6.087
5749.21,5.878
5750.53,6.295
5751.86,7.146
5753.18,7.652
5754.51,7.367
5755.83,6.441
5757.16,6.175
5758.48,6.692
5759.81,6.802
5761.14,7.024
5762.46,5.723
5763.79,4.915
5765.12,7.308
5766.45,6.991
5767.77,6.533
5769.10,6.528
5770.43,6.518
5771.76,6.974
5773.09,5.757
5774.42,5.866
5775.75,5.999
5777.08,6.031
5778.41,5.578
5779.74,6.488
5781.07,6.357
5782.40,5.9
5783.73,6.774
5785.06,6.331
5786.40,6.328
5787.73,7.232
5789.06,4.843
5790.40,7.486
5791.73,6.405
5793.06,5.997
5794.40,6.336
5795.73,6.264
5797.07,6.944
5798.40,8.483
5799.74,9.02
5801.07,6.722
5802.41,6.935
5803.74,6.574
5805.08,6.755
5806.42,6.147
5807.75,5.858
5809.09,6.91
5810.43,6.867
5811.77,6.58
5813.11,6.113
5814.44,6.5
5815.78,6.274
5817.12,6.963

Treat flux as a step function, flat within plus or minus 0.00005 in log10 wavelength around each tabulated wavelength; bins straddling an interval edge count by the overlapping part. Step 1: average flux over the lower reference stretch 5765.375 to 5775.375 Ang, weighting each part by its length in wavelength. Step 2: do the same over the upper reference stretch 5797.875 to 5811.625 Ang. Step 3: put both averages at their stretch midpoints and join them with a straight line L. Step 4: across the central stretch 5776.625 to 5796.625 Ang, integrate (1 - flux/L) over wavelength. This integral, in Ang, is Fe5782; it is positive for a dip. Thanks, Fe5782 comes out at 1.2 Ang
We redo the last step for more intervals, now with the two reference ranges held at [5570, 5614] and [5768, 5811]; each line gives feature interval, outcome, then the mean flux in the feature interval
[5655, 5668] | 0.7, 6.12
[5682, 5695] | 0.6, 6.2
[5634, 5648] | 0.4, 6.29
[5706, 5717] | 0.1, 6.43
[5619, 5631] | 0.9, 6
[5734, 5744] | 0.0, 6.5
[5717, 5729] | -0.5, 6.77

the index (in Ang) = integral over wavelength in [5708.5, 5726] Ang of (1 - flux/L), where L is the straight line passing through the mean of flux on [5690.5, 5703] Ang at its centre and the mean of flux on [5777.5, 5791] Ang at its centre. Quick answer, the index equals -1.48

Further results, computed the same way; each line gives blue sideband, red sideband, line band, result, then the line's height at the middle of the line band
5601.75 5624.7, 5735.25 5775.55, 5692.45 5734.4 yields 0.3 Ang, 6.55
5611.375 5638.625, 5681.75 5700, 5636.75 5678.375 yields -0.4 Ang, 6.22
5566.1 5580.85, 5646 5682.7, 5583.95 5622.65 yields -2.7 Ang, 6.09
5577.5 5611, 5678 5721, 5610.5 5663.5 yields 2.5 Ang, 6.53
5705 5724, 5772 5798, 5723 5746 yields -0.2 Ang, 6.53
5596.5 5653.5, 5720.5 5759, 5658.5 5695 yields 0.3 Ang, 6.46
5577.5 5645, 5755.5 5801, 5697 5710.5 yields 0.5 Ang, 6.47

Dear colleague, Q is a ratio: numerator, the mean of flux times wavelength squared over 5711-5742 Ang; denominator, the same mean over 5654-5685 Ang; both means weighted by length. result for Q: 1.05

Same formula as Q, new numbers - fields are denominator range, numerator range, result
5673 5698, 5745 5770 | 1.05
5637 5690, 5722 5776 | 1.05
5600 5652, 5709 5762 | 1.08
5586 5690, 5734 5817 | 1.07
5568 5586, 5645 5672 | 1.04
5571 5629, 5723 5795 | 1.07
